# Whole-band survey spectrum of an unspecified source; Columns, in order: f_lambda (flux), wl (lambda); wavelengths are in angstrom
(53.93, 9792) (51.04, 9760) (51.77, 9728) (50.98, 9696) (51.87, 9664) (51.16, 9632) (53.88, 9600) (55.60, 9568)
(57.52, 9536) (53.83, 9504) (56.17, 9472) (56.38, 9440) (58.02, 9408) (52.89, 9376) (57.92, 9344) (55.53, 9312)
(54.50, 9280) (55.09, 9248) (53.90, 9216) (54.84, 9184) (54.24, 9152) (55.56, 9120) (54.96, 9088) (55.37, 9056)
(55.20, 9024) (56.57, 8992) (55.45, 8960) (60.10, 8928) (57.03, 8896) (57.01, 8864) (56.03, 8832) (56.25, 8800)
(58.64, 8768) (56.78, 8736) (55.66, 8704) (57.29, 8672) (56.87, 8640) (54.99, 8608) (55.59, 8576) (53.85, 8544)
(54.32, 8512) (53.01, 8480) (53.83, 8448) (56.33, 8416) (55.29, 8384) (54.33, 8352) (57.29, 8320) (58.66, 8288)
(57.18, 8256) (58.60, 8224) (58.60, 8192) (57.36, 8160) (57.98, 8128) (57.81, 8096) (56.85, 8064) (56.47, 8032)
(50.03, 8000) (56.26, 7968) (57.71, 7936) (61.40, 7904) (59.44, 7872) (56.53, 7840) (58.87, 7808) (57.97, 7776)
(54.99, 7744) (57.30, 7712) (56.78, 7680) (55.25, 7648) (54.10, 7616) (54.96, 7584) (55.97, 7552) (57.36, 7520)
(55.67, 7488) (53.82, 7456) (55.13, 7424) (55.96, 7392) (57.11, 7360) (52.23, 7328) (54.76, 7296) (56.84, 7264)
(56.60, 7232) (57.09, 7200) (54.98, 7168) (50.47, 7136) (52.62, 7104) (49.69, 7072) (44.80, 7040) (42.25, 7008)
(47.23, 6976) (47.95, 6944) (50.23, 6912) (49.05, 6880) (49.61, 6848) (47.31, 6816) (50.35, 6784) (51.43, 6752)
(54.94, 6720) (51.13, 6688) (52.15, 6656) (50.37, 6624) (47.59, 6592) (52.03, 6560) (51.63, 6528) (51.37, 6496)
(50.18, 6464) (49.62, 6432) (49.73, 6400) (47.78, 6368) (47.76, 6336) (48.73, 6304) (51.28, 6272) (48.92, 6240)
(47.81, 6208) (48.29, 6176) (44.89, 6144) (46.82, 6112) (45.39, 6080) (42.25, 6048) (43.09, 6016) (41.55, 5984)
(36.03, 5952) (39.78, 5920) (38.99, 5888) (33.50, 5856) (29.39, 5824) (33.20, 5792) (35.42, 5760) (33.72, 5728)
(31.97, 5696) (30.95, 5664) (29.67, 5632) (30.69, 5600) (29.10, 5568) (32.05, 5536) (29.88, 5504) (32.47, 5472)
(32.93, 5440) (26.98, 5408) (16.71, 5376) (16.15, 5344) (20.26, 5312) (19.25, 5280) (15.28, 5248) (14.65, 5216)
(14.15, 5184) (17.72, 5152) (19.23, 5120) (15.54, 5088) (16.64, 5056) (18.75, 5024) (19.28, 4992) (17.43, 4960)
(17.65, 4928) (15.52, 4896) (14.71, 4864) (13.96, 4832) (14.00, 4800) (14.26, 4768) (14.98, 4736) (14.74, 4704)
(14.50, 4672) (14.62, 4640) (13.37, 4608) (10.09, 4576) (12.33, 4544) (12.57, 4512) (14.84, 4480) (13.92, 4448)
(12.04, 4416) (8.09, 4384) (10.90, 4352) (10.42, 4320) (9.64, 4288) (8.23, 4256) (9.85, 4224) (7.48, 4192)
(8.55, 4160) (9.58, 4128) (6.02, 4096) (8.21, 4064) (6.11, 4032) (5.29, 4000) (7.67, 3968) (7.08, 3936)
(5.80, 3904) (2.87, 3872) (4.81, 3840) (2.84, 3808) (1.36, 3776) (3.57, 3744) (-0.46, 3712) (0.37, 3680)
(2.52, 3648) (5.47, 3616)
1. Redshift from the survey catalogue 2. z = 0.36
